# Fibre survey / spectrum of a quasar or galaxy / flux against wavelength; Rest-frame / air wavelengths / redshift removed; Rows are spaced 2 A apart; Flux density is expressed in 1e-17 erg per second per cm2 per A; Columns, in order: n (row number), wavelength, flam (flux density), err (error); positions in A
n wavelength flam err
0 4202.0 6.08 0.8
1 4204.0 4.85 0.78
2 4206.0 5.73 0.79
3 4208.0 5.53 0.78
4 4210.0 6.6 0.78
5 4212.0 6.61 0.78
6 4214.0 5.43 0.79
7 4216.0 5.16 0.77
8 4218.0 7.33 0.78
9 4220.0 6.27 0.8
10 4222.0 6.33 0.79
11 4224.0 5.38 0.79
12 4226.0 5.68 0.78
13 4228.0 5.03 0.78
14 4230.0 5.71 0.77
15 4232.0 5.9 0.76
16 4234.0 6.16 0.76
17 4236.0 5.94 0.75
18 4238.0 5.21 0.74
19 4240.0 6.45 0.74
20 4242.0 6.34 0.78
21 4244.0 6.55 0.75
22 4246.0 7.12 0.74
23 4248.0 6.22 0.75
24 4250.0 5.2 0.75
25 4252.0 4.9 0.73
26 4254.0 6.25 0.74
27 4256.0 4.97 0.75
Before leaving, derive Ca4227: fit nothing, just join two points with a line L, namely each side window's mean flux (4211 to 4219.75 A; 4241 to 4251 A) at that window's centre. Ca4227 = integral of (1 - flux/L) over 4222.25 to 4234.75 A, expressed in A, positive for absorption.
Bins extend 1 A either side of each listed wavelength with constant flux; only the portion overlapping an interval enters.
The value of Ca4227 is 1.07 A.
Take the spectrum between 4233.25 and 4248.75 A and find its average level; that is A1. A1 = 6.25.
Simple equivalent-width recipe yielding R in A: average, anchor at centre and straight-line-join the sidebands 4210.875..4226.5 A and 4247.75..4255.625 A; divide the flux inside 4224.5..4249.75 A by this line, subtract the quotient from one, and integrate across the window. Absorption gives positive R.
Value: -1.1 A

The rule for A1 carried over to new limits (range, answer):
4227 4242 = 5.81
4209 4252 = 6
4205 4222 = 6.1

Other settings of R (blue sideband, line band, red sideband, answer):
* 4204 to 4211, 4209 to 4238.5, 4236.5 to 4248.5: 0.47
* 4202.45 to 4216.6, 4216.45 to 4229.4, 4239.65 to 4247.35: 0.23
